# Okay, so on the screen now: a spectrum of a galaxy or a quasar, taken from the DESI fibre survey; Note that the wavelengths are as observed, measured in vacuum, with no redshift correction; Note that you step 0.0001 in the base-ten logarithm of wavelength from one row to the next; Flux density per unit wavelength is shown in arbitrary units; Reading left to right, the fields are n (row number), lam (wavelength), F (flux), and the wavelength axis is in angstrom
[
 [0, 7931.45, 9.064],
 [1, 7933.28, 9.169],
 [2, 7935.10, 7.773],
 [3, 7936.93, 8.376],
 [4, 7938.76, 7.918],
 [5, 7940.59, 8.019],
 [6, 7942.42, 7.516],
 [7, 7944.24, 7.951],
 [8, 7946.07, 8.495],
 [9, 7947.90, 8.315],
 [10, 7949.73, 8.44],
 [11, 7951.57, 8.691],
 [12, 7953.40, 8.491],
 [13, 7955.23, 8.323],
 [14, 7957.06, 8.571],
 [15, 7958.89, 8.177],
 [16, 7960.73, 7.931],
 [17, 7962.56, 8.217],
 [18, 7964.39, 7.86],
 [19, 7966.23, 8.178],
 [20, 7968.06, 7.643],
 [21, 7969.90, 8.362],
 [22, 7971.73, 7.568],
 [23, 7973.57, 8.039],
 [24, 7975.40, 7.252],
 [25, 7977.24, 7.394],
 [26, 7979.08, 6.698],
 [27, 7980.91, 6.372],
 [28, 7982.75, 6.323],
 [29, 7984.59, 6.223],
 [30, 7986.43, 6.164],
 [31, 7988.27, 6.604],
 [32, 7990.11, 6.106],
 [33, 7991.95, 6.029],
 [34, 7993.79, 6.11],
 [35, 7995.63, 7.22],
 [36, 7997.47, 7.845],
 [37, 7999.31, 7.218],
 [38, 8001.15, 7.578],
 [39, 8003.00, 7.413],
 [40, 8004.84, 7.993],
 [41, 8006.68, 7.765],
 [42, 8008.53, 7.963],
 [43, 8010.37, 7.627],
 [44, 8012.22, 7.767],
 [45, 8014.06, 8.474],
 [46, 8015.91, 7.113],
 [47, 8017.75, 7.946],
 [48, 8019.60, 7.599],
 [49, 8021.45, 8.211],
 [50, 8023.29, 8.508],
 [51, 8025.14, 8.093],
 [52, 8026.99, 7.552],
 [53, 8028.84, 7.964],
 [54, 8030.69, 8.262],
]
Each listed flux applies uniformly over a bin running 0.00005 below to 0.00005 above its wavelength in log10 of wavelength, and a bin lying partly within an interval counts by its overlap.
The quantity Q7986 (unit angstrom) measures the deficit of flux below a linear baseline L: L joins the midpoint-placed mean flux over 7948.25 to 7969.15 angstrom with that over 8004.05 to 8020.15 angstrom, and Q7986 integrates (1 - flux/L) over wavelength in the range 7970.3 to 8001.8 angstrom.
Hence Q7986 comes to 4.4 angstrom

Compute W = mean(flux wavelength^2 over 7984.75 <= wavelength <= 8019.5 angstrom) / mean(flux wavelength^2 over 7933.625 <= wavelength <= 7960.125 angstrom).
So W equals 0.9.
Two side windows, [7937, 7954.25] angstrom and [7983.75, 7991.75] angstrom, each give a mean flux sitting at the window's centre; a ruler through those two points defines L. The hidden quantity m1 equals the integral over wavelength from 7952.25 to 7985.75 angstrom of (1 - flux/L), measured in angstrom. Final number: -2.4 angstrom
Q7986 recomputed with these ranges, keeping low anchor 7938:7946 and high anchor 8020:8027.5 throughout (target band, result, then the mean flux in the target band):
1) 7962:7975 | 0.0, 7.95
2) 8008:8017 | 0.3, 7.79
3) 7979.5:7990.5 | 2.3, 6.33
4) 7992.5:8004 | 1.2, 7.2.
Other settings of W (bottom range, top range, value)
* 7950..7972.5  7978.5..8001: 0.81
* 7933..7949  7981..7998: 0.81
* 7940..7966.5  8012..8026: 0.99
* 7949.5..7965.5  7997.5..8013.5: 0.94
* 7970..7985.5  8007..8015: 1.13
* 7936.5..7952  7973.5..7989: 0.83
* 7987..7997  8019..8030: 1.25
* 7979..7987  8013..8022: 1.25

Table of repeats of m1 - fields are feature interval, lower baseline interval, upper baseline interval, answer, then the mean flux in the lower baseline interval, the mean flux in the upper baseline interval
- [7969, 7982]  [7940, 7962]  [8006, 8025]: 1.2 angstrom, 8.25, 7.91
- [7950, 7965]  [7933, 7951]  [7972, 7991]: -1.3 angstrom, 8.17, 6.75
